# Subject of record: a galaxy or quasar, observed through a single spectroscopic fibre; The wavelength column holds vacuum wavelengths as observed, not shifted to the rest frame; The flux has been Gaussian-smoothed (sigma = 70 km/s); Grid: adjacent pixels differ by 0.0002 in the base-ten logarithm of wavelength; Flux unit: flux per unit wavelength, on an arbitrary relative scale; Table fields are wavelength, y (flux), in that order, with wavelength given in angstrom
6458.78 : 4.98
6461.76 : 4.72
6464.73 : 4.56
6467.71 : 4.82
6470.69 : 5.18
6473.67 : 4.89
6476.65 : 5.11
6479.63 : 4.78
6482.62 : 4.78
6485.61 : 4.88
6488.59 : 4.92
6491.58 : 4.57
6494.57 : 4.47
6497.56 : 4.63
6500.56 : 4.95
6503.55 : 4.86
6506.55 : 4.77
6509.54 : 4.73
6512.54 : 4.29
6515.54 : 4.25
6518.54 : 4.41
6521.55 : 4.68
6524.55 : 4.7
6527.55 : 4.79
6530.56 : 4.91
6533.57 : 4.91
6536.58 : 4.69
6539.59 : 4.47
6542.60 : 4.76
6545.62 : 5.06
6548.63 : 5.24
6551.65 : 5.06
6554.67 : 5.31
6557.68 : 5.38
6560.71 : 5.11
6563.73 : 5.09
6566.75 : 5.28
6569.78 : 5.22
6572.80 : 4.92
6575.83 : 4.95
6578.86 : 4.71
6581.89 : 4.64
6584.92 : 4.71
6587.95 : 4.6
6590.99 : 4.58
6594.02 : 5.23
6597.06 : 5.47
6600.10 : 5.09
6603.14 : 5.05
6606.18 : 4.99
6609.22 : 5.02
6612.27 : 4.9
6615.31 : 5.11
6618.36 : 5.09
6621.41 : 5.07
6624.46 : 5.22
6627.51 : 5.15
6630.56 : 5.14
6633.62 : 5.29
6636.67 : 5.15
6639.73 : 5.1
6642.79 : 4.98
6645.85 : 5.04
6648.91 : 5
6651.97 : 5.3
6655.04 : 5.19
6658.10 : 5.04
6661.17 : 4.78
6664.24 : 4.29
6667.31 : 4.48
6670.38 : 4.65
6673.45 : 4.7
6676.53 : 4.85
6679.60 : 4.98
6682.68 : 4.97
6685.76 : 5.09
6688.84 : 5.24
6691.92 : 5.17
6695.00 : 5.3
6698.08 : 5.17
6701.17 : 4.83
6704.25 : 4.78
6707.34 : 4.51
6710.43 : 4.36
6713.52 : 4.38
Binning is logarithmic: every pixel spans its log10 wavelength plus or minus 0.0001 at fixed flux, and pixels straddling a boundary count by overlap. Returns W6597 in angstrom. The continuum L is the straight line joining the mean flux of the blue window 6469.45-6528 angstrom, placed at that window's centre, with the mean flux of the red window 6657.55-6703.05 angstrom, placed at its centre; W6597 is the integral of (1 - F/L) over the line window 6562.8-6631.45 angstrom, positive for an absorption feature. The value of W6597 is -2.7 angstrom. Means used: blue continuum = 4.73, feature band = 5.01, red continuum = 4.9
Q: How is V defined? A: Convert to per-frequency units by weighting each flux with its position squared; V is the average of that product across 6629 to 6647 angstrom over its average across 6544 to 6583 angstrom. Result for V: 1.03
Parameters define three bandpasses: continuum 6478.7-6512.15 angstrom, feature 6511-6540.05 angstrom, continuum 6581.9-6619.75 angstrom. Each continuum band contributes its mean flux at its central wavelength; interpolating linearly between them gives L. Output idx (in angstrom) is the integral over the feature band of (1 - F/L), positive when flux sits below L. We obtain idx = 1.2 angstrom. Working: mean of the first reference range 4.74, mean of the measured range 4.61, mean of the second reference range 4.97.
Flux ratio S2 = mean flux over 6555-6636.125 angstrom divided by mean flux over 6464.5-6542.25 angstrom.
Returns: 1.07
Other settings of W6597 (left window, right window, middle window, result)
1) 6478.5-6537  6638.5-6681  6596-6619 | -1.3 angstrom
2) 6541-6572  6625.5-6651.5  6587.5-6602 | 0.3 angstrom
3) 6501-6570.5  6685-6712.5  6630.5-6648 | -0.7 angstrom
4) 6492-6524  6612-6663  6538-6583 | -2.0 angstrom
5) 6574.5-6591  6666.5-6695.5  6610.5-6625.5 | -0.9 angstrom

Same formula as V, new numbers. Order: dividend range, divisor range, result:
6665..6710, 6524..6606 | 1.02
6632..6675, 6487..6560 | 1.07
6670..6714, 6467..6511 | 1.08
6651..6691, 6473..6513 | 1.08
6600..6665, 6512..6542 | 1.13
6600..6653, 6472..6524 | 1.13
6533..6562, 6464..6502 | 1.06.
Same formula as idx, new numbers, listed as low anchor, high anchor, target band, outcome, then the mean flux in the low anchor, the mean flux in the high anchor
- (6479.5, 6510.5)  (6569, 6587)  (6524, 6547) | 0.0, 4.76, 4.84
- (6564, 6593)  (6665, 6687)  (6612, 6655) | -2.6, 4.86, 4.79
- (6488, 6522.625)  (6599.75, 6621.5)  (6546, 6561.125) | -1.3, 4.62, 5.04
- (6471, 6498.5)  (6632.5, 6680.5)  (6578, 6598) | 0.2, 4.8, 4.92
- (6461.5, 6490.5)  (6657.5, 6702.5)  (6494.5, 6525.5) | 1.6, 4.87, 4.9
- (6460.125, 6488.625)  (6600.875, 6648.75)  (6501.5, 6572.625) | 1.2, 4.86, 5.08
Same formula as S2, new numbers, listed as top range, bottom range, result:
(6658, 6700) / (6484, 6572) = 1.01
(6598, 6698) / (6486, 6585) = 1.04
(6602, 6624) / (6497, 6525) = 1.09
